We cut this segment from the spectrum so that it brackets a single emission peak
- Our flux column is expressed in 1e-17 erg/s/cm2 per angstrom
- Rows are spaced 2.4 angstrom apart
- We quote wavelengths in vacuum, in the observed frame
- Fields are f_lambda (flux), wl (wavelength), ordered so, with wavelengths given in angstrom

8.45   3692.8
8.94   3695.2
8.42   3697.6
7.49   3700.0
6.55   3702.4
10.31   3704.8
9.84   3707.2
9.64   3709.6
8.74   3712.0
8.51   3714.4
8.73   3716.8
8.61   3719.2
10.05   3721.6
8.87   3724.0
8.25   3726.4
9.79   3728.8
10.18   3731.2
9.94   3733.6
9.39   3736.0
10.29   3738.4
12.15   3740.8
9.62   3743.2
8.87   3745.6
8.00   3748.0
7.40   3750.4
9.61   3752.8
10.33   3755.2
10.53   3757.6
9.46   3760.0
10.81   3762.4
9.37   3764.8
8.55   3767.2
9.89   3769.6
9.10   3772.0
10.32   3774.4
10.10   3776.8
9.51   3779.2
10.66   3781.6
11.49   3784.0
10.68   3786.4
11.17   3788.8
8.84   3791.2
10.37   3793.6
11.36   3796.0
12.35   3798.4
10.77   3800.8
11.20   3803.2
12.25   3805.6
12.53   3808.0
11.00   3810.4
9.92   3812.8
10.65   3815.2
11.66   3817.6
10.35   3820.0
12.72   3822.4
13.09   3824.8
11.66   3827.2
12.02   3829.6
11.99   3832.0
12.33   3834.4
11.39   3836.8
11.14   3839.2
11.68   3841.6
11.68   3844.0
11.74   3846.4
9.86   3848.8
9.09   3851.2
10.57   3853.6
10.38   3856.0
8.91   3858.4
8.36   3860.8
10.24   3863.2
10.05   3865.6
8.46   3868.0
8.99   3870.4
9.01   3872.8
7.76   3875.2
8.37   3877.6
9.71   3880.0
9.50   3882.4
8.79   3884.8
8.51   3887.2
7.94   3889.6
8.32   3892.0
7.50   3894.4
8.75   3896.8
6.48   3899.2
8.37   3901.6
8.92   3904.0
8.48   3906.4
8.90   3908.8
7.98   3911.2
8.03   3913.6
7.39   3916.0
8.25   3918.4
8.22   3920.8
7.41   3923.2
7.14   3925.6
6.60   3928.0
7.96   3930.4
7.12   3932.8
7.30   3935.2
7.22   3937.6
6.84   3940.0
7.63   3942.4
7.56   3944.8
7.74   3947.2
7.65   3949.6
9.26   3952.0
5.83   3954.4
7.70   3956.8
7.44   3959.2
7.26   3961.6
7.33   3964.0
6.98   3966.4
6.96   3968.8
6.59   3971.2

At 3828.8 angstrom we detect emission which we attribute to C III] 1909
